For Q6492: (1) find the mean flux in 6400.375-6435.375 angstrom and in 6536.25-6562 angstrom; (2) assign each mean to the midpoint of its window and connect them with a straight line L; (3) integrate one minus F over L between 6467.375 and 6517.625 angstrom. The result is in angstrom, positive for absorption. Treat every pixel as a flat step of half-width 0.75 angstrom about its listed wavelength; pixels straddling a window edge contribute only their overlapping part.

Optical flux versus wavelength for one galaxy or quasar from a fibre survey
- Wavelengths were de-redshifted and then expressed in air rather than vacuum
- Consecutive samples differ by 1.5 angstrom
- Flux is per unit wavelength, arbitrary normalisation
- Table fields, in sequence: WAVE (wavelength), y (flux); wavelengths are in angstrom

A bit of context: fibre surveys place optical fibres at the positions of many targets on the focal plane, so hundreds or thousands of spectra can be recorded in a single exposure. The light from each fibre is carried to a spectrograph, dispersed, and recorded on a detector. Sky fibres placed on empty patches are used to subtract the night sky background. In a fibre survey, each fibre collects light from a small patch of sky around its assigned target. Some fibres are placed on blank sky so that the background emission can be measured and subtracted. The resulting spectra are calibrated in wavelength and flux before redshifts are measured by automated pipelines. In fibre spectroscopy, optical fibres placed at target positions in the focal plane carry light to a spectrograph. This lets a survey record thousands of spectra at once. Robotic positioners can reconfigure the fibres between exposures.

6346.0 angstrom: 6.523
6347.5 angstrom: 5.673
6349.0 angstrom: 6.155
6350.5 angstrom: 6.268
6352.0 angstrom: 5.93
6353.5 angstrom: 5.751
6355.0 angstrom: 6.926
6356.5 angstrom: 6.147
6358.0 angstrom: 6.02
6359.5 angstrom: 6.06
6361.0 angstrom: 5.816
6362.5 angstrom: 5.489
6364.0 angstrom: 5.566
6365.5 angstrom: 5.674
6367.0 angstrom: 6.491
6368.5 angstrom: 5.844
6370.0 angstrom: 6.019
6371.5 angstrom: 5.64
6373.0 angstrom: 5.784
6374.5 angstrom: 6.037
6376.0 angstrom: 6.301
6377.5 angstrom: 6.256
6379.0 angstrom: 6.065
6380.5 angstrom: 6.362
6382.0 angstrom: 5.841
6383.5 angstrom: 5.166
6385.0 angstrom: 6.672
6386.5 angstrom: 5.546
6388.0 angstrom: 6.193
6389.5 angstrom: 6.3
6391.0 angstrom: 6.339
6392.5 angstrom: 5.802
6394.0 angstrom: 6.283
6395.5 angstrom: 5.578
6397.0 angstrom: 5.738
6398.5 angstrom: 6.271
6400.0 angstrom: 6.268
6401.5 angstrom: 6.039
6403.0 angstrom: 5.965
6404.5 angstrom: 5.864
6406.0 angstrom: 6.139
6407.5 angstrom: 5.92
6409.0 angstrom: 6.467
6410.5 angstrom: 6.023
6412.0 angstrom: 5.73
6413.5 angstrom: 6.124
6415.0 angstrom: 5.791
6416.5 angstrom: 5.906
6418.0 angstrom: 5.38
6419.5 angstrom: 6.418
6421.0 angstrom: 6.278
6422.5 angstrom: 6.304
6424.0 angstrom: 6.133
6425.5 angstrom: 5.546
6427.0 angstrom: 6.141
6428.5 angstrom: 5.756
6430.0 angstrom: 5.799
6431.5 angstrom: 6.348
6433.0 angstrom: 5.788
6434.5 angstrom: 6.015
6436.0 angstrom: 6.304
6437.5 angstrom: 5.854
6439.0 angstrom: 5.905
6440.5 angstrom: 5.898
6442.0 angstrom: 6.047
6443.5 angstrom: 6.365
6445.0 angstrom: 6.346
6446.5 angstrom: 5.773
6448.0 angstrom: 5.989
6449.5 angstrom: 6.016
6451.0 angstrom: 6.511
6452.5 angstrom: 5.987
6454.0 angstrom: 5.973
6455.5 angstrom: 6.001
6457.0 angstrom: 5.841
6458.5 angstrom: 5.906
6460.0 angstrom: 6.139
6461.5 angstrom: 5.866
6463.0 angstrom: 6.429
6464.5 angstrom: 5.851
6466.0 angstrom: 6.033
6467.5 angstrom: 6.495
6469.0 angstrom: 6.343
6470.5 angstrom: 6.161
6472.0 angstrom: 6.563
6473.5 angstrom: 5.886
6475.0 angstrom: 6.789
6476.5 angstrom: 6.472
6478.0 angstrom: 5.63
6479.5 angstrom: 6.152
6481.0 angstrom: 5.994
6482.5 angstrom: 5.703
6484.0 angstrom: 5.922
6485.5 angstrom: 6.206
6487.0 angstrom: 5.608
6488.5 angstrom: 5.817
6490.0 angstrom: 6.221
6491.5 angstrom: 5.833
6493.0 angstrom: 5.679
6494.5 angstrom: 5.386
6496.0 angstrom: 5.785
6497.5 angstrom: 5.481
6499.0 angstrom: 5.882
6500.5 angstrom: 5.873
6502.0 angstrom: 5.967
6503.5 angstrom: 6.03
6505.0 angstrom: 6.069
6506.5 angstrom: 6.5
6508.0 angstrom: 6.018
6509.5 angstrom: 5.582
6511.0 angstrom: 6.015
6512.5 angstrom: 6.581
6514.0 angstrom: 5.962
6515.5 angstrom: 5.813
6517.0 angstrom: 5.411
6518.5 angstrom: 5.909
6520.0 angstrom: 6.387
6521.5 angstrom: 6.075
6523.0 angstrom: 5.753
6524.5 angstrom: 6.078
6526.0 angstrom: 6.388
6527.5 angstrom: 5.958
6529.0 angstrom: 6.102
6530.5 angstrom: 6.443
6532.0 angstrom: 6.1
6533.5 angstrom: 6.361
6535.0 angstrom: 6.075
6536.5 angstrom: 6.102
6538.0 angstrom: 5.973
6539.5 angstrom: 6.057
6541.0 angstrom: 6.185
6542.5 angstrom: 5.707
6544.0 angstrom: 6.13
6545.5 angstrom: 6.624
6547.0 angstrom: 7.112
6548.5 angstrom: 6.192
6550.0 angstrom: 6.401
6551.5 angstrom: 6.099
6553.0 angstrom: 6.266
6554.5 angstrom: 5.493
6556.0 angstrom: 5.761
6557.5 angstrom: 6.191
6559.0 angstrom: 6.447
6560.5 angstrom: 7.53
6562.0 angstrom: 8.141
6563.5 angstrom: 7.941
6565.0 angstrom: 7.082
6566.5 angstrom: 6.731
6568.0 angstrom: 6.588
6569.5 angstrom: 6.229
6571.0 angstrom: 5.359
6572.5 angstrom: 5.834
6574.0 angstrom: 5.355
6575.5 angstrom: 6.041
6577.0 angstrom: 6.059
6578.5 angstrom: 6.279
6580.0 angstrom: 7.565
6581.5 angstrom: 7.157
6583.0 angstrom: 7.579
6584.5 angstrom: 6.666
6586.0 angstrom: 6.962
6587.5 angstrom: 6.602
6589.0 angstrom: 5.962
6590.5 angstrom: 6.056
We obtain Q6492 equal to 1.5 angstrom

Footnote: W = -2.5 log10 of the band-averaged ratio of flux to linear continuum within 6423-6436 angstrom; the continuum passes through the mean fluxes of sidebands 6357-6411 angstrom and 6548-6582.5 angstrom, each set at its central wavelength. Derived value 0.03 mag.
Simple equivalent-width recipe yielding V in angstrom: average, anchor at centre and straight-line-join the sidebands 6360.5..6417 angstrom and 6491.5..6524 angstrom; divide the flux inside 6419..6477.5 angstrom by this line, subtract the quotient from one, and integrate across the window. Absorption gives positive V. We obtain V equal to -1.6 angstrom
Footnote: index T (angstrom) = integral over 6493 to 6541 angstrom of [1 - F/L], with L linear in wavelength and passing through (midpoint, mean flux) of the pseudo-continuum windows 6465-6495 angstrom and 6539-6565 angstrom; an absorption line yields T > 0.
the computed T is 2.2 angstrom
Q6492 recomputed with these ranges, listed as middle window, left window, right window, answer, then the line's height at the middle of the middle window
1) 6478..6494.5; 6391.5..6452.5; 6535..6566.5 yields 1.0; 6.24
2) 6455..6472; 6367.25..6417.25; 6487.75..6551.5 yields -0.2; 6.03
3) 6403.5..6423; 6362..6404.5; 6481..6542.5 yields -0.1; 5.98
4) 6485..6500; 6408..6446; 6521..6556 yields 0.8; 6.1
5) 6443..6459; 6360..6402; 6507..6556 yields -0.1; 6.04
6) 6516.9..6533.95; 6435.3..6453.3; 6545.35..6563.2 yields 0.9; 6.43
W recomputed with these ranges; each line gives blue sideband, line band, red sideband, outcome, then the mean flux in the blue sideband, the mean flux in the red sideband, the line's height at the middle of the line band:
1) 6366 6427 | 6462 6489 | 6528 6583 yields 0.02 mag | 6.02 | 6.4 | 6.21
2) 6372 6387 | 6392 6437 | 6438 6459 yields 0.00 mag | 6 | 6.04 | 6.02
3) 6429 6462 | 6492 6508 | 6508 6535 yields 0.03 mag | 6.03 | 6.05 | 6.05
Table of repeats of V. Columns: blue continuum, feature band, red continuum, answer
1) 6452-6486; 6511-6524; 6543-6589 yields 0.7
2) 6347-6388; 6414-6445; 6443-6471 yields 0.3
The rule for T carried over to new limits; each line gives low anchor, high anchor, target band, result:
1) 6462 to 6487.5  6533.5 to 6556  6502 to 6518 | 0.4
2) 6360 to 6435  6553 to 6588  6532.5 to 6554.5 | 1.0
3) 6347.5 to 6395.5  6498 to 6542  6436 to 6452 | -0.1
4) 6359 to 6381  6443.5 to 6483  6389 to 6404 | -0.1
